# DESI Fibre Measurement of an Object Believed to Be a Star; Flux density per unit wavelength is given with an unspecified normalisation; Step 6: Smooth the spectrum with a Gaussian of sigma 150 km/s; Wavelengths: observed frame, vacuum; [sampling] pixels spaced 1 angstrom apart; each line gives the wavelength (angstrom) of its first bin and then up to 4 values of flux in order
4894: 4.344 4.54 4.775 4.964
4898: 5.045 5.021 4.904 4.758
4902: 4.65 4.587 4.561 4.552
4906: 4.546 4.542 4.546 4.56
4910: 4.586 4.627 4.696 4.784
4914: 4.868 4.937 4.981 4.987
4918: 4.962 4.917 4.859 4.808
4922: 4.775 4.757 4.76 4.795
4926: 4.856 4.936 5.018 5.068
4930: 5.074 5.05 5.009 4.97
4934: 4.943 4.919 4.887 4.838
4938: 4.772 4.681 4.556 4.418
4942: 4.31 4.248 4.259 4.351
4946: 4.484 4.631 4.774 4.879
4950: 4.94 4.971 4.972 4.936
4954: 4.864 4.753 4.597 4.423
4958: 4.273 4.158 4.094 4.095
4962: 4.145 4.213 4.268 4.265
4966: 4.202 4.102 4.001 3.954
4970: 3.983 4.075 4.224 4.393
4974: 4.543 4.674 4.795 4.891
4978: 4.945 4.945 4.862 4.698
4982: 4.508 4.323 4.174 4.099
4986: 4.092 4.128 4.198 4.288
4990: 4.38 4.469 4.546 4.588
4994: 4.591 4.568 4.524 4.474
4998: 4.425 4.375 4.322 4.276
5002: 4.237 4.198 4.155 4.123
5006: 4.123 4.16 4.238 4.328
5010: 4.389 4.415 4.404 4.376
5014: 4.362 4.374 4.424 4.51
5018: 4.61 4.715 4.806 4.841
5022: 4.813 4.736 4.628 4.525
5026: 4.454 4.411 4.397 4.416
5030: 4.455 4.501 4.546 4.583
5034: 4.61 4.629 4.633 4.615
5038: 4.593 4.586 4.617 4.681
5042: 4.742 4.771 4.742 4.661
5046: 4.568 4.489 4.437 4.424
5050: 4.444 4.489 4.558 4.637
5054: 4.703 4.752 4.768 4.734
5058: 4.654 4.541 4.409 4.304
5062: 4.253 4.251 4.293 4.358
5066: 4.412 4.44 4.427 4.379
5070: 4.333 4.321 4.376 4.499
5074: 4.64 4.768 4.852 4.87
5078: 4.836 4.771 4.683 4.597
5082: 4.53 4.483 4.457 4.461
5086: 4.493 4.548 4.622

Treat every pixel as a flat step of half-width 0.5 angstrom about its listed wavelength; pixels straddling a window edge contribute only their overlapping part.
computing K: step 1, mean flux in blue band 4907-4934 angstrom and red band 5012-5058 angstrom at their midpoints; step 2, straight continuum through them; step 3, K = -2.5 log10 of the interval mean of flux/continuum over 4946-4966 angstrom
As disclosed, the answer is 0.056 mag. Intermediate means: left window 4.85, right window 4.58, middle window 4.53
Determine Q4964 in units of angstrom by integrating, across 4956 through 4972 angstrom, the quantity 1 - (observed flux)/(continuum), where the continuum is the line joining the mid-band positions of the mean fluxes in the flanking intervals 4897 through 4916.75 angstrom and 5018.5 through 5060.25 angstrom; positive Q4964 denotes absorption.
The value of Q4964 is 1.7 angstrom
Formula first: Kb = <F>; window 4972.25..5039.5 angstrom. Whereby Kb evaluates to 4.48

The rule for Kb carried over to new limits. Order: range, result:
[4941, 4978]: 4.44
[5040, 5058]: 4.62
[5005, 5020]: 4.39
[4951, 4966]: 4.44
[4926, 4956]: 4.77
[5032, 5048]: 4.63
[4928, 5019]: 4.48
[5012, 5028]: 4.56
